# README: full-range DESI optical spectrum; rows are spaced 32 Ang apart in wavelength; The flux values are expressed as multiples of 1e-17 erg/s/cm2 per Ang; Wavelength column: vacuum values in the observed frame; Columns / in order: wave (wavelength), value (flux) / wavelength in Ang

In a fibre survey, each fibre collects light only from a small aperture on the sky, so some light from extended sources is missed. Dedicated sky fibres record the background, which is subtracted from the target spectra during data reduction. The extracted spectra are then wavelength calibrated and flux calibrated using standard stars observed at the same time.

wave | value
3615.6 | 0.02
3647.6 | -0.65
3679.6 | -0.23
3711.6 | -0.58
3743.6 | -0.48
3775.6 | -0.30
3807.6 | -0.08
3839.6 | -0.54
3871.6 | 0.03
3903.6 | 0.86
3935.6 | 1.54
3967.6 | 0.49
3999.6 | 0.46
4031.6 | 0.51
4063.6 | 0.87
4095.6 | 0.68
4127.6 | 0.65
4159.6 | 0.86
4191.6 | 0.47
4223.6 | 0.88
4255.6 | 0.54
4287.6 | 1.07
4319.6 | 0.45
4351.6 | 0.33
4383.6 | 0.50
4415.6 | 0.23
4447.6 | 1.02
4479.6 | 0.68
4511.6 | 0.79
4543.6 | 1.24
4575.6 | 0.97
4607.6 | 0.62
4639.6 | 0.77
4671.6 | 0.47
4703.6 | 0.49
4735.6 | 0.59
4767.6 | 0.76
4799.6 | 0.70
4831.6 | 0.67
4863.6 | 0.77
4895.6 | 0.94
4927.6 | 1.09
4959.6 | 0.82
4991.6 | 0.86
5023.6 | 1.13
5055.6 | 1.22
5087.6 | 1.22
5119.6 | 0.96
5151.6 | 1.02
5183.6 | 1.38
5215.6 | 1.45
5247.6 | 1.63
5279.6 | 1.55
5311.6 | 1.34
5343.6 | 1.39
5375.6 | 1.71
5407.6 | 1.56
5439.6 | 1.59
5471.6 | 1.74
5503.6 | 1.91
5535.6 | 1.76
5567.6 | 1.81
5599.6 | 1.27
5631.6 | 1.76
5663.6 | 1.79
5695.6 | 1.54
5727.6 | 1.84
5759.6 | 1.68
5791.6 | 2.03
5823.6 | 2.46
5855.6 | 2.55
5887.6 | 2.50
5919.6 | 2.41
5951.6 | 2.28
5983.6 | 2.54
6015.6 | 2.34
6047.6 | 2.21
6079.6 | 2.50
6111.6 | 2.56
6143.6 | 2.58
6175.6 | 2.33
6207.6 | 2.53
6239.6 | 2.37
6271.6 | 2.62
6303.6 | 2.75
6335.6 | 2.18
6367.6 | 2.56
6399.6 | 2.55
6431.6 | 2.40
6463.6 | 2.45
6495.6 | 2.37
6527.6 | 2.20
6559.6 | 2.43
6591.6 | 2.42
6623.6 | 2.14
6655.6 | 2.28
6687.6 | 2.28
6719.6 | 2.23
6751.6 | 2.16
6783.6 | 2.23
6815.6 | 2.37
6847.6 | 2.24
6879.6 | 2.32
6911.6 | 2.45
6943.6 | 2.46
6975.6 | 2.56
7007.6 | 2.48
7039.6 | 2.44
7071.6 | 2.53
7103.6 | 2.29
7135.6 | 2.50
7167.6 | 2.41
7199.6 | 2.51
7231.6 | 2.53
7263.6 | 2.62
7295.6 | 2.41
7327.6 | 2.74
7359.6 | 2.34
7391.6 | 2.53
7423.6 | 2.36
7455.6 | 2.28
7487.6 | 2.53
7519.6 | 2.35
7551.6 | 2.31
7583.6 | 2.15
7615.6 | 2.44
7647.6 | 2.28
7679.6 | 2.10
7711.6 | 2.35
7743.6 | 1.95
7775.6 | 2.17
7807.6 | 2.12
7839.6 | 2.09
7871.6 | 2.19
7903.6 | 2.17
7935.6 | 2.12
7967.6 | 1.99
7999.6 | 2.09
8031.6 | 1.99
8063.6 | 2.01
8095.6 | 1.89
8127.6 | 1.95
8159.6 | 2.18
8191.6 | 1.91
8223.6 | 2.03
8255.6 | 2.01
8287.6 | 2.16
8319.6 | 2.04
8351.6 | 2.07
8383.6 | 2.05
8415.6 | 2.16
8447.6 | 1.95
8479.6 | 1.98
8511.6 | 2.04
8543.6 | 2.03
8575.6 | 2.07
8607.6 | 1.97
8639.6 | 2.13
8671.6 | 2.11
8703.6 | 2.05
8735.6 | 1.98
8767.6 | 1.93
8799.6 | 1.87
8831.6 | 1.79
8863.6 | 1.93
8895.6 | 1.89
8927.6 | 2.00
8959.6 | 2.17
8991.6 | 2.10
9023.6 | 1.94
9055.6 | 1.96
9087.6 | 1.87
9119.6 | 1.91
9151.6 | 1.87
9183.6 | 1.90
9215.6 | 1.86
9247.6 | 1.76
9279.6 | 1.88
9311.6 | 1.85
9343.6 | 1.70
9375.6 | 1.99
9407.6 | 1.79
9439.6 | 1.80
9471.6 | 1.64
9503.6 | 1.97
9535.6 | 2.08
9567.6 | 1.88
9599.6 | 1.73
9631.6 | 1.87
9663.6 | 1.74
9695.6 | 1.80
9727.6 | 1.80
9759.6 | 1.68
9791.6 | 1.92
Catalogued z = 0.30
